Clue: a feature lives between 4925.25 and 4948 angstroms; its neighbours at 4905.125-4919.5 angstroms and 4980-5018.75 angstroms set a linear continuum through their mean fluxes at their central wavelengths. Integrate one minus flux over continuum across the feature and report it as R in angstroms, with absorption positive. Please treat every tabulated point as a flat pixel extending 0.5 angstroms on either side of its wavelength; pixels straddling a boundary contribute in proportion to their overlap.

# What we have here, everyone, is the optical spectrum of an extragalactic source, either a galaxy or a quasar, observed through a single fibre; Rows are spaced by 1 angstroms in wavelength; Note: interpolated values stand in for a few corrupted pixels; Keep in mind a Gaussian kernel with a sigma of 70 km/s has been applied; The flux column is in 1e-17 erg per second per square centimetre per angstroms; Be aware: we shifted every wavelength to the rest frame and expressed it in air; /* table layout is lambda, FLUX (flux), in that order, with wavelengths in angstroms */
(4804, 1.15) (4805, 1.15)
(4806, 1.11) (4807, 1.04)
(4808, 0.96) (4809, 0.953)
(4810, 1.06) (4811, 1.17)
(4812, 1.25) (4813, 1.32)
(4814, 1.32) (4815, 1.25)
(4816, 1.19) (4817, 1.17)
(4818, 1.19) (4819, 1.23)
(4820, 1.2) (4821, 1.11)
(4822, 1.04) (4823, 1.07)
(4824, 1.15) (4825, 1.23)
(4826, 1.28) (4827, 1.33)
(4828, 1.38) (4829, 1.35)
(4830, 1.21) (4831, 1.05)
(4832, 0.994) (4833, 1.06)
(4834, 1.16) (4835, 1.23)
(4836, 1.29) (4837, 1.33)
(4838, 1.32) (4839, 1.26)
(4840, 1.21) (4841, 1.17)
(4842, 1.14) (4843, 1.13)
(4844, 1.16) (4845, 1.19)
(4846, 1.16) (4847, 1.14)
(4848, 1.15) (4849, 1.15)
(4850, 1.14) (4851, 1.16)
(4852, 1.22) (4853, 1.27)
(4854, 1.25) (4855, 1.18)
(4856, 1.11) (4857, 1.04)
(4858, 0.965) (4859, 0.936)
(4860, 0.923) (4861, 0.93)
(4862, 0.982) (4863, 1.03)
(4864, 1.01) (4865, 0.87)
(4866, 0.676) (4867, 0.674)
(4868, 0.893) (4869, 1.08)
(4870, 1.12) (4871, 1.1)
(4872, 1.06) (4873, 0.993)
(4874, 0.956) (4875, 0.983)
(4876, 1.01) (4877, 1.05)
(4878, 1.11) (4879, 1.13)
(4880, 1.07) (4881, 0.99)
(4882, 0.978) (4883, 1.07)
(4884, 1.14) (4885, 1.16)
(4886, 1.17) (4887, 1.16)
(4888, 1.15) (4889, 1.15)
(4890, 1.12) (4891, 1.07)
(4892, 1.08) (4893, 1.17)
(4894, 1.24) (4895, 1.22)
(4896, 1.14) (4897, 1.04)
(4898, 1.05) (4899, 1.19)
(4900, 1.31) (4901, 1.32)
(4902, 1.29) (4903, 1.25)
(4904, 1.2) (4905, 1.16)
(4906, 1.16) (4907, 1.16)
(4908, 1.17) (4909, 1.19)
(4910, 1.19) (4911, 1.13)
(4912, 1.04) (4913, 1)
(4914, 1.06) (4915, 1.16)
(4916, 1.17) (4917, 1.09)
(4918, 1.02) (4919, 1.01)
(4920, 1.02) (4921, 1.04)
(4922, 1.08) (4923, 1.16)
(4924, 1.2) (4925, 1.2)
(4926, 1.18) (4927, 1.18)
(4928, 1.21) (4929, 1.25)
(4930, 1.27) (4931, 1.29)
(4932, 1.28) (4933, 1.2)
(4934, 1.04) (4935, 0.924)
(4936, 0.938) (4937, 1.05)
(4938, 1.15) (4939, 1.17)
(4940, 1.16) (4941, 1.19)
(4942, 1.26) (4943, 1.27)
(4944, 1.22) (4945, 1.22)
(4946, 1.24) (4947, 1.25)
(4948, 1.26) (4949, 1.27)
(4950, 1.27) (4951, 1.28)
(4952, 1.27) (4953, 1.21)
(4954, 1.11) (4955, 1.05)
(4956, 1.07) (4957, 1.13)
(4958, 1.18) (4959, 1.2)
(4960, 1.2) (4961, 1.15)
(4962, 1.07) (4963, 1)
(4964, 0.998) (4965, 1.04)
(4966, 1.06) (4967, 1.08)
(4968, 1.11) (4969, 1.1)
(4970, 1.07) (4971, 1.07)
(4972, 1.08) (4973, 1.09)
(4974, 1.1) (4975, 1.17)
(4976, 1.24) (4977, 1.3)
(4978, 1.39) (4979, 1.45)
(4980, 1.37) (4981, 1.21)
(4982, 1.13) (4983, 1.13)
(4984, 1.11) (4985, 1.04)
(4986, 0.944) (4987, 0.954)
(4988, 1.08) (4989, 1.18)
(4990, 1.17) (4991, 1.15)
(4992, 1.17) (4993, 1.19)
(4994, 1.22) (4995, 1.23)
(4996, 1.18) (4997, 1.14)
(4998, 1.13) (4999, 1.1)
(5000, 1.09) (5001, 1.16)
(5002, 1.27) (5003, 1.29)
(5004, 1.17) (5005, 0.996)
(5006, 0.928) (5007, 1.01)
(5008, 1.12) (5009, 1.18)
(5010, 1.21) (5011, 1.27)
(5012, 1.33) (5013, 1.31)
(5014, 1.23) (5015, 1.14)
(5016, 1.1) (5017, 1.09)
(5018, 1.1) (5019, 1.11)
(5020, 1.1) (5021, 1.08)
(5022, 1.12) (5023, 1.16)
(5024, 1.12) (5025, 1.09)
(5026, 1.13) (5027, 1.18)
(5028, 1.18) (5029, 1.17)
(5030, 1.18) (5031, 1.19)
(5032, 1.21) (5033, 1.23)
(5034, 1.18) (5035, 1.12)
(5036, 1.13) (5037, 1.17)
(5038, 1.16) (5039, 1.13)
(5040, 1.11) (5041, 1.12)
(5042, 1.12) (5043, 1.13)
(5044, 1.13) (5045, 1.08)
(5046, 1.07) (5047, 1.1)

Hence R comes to -1.2 angstroms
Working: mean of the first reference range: 1.11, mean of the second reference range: 1.15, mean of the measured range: 1.18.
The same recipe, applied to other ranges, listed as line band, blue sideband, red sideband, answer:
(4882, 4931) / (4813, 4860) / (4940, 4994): 0.8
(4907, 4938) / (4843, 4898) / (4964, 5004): -0.5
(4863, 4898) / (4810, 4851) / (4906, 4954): 3.7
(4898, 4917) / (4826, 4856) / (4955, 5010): 0.0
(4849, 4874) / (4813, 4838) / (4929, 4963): 3.6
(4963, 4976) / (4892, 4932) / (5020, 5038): 0.8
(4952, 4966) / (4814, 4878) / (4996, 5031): 0.3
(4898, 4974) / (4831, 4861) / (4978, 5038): 0.2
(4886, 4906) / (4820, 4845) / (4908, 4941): -0.4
